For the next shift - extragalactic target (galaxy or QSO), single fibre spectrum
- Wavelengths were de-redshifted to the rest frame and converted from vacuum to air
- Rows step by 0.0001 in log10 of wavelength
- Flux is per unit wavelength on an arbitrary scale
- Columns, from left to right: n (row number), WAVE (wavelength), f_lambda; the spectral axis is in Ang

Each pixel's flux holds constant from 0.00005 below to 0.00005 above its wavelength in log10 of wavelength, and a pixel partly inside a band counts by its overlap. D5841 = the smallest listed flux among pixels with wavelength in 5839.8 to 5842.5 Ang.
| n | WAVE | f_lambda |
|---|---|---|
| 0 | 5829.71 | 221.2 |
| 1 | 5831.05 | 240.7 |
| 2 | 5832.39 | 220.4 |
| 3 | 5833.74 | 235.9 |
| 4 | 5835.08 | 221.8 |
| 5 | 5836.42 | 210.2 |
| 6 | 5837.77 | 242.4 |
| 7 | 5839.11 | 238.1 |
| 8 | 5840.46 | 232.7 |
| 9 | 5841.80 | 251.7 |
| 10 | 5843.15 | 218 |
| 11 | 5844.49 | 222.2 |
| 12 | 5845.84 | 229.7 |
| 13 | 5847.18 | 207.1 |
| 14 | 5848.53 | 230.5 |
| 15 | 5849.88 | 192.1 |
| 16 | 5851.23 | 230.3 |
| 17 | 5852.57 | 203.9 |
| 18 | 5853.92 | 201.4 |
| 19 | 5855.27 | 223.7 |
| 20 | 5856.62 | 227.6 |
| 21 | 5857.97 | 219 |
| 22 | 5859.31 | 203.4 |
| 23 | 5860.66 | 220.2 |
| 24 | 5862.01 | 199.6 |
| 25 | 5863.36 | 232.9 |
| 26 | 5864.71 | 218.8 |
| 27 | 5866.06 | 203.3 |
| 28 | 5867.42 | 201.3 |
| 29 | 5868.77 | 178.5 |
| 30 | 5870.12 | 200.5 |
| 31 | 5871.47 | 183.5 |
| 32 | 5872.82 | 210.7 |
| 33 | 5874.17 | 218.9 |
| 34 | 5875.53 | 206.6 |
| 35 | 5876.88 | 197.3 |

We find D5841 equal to 232.7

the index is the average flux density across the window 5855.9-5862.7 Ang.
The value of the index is 214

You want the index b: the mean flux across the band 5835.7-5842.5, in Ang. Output 235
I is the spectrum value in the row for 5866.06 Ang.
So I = 203.3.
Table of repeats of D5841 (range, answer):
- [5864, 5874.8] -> 178.5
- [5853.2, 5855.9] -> 201.4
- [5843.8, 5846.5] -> 222.2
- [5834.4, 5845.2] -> 210.2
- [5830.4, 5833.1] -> 220.4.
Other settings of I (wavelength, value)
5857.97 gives 219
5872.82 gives 210.7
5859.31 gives 203.4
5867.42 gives 201.3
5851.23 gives 230.3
